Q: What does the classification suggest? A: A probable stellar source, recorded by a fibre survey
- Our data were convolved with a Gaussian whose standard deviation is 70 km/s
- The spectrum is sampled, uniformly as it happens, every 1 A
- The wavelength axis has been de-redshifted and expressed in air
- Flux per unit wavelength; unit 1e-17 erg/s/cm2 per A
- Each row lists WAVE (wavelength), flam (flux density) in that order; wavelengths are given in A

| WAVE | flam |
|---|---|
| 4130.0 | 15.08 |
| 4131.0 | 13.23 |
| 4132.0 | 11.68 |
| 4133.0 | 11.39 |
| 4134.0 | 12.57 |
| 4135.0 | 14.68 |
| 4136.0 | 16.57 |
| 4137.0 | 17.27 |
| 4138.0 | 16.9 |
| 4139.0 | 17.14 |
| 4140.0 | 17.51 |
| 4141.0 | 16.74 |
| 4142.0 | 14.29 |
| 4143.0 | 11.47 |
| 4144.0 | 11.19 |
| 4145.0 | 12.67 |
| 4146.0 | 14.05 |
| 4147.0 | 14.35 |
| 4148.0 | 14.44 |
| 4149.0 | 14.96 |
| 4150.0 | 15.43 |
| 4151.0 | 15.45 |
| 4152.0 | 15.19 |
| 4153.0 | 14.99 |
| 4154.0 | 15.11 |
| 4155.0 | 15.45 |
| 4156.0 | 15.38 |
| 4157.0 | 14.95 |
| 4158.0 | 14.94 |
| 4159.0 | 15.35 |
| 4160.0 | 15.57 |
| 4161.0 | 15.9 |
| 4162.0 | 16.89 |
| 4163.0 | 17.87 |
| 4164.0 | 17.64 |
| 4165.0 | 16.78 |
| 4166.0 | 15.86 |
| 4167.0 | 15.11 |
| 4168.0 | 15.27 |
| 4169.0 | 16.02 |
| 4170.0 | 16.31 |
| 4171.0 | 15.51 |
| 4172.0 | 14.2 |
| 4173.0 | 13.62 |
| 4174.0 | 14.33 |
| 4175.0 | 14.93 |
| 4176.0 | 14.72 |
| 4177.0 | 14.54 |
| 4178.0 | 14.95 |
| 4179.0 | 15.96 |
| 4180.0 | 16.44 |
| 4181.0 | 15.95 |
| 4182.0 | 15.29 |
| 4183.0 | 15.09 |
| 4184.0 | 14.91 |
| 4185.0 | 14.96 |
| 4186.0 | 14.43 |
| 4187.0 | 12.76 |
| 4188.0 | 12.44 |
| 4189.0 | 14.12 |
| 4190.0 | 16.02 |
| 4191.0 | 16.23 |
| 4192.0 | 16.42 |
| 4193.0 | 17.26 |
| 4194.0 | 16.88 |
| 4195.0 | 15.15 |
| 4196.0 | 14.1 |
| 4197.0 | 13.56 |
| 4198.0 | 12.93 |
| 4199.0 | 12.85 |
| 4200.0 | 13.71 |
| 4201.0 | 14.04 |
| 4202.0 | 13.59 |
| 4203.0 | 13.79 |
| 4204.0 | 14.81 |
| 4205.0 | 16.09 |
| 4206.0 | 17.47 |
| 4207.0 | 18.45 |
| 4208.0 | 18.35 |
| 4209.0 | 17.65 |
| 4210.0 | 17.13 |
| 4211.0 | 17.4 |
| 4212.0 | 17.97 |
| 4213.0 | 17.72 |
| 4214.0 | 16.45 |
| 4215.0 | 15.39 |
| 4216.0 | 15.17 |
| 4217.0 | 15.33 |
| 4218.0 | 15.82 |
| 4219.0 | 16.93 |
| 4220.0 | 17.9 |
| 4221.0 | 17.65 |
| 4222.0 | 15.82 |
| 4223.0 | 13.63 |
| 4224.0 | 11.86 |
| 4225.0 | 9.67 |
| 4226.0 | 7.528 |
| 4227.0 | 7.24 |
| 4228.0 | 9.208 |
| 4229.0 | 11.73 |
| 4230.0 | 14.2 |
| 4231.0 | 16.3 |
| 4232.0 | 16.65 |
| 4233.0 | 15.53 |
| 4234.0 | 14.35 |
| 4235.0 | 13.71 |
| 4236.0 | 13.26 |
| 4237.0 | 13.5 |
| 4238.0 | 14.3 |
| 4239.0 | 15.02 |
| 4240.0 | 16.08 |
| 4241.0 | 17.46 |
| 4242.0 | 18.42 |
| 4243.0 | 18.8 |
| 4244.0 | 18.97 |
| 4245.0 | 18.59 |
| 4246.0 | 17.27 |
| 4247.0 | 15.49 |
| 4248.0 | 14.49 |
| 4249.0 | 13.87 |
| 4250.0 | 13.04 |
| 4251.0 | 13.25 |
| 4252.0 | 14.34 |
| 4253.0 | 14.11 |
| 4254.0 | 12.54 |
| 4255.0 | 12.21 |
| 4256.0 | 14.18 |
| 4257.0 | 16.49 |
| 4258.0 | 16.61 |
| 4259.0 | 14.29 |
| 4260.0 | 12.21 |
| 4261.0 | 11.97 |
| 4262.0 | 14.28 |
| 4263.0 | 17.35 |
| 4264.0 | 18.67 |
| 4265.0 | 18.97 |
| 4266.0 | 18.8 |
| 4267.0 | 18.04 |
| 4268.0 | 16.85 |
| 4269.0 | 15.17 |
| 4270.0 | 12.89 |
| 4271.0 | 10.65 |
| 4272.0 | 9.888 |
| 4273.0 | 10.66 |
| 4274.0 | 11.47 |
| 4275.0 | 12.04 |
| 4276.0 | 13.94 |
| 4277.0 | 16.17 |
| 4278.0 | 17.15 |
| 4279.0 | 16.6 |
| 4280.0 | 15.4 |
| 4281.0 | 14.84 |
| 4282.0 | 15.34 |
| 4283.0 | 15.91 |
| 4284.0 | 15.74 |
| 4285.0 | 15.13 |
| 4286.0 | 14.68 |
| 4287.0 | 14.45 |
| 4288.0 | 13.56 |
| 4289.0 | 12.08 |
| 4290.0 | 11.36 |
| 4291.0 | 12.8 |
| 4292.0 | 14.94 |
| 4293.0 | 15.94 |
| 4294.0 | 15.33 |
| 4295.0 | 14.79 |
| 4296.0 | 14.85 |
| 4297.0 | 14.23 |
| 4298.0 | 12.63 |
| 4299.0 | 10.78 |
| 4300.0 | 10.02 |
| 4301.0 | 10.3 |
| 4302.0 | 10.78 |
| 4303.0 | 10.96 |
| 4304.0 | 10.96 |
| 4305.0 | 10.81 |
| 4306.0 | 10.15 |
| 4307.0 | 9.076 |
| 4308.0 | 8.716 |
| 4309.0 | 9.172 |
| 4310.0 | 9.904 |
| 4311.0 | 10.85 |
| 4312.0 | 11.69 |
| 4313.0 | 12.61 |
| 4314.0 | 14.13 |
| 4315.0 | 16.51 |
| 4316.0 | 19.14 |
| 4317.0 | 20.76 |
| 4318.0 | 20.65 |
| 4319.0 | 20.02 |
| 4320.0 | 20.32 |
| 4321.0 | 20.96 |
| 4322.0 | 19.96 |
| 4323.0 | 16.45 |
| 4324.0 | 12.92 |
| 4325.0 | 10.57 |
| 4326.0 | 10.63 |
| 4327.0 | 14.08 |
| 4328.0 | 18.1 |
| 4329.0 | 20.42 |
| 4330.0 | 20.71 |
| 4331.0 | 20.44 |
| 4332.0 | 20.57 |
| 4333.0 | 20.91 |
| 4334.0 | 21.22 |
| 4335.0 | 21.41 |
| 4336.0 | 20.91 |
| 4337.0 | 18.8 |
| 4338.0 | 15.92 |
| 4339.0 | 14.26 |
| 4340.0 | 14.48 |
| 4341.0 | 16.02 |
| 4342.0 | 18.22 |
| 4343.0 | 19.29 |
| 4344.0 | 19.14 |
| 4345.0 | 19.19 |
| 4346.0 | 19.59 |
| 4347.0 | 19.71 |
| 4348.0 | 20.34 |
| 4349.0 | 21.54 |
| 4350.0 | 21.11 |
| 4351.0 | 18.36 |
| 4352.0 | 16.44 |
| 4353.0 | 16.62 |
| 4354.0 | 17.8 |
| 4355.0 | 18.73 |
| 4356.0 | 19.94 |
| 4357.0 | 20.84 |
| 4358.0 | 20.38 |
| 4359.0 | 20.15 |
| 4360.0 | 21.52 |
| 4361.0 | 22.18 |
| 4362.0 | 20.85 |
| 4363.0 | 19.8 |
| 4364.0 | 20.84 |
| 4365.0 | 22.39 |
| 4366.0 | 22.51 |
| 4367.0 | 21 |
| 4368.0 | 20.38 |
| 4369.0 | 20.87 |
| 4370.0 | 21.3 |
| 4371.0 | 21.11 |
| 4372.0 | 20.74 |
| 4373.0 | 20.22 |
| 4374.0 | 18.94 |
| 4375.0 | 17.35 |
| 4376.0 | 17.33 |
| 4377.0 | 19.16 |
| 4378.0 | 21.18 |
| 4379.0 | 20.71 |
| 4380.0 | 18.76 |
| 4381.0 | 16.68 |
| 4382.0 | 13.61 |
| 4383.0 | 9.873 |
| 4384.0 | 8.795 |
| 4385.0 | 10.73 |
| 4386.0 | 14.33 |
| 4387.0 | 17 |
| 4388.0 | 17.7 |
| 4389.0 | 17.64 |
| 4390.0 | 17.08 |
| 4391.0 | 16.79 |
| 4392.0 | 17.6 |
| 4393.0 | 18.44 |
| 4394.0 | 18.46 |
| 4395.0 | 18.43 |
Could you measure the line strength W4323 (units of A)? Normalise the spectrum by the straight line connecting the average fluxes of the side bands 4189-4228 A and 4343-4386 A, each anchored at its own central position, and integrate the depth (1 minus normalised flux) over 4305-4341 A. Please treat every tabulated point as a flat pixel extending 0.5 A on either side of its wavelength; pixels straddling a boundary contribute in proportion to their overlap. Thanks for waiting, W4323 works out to 3.67 A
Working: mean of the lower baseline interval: 15.1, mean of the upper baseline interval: 19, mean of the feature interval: 16.1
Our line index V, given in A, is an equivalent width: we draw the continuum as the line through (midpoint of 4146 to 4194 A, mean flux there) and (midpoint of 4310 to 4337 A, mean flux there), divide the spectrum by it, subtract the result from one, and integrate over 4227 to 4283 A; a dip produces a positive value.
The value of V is 5.8 A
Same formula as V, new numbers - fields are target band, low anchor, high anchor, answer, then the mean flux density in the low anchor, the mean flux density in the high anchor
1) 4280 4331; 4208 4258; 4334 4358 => 9.1 A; 15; 18.7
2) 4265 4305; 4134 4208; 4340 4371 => 9.3 A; 15.2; 19.8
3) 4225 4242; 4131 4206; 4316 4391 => 2.8 A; 15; 18.5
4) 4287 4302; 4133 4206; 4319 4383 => 3.9 A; 15.1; 18.9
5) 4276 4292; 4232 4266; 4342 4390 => 1.6 A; 15.3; 18.8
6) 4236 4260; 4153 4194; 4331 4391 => 2.1 A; 15.4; 18.7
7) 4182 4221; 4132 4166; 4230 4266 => -0.8 A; 15.1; 15.4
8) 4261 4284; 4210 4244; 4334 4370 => 2.2 A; 14.9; 19.5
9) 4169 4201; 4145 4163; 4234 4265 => 0.7 A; 15.2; 15.2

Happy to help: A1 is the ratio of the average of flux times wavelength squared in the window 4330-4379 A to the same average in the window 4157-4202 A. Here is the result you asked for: 1.4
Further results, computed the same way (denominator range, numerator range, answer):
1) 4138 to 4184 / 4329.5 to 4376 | 1.41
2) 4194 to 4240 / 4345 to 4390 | 1.37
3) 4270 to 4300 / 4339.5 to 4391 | 1.40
